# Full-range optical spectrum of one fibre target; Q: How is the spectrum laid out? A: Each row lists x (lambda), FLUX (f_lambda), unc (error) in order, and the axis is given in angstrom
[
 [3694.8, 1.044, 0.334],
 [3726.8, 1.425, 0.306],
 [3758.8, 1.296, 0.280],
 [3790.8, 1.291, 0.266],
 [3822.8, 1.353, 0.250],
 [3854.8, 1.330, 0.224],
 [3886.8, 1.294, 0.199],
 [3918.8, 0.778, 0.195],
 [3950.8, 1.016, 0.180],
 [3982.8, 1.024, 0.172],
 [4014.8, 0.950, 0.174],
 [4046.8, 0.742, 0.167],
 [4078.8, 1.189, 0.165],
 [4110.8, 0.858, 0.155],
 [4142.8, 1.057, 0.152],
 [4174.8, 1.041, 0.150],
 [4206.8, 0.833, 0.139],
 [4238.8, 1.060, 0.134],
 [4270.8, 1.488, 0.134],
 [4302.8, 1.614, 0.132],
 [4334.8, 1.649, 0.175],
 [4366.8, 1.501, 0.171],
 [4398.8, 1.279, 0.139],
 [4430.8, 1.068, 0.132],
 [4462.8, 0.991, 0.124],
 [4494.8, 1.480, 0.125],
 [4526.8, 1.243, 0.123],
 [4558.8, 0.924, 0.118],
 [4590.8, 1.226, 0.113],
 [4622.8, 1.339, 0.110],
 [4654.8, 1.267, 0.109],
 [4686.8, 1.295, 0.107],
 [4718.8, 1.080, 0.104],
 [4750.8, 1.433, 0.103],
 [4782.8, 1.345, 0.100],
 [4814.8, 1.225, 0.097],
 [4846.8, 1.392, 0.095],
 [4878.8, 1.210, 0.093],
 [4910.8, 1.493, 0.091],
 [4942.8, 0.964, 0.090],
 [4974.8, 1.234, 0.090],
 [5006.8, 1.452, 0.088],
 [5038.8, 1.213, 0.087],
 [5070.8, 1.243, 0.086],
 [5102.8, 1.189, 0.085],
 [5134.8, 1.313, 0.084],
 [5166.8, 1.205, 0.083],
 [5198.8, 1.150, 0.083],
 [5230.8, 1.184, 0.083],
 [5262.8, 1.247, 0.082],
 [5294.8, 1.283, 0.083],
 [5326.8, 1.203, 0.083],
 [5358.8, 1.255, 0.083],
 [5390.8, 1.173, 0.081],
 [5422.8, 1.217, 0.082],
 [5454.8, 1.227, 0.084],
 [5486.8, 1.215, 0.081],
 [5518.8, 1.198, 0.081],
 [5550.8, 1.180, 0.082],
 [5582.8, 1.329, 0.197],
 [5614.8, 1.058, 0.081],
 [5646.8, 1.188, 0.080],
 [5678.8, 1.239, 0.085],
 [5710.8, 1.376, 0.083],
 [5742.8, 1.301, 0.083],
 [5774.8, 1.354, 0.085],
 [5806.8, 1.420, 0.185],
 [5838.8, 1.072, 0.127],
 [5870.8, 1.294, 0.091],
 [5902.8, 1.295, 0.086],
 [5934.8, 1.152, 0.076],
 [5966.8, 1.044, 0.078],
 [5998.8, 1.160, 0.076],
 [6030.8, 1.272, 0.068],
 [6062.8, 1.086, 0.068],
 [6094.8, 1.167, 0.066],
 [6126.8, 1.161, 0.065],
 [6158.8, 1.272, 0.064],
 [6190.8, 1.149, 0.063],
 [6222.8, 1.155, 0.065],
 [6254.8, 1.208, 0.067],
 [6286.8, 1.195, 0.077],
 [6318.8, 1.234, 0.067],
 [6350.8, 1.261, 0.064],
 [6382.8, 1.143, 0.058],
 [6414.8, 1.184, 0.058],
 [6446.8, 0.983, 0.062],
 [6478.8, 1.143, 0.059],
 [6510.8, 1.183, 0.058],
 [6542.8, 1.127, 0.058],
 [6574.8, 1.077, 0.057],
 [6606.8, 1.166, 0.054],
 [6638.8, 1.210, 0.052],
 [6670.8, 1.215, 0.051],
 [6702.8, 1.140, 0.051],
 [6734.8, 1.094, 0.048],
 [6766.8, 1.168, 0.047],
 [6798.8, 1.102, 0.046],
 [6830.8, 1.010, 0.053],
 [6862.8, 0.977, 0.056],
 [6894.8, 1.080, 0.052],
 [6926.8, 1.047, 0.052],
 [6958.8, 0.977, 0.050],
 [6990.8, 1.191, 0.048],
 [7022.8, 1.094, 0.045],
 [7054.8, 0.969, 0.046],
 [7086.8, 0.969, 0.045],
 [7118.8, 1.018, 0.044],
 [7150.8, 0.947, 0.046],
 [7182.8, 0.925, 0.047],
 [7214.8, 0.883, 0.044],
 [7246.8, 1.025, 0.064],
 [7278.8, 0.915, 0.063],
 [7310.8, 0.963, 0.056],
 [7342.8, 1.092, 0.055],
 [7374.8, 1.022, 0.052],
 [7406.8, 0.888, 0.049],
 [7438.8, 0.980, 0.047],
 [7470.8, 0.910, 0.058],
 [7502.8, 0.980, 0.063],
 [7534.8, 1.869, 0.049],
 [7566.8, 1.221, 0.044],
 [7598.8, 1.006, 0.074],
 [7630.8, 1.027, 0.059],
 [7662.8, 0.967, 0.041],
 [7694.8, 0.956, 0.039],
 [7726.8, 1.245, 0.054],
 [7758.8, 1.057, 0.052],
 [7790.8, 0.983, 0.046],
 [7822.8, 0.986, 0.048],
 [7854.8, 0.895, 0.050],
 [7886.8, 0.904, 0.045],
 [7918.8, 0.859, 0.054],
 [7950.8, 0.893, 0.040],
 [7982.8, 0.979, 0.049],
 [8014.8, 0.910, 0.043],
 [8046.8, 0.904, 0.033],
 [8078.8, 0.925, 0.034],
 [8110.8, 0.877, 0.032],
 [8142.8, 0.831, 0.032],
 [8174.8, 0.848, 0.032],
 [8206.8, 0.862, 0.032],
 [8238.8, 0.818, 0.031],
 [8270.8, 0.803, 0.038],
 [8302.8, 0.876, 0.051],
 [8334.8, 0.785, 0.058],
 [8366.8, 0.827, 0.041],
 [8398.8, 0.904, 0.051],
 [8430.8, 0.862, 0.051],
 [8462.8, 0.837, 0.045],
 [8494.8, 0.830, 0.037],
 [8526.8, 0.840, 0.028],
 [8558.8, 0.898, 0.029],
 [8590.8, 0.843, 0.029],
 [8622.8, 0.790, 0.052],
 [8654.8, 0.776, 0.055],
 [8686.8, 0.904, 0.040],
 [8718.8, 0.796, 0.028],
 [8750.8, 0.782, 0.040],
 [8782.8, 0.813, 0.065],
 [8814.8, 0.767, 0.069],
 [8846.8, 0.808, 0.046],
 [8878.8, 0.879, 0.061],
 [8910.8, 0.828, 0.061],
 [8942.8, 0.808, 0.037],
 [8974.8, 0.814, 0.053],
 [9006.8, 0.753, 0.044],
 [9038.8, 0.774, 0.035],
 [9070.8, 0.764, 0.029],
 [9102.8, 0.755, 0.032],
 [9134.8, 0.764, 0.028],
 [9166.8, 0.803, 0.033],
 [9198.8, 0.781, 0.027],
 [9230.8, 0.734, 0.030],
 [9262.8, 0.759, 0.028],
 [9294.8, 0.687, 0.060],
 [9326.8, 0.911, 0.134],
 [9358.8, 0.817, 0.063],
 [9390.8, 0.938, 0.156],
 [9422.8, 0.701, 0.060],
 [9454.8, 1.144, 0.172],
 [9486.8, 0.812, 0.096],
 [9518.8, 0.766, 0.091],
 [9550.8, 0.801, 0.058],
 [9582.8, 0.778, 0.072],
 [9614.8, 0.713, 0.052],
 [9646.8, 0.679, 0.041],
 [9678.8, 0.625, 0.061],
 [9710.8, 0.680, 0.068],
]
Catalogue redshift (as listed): 0.15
